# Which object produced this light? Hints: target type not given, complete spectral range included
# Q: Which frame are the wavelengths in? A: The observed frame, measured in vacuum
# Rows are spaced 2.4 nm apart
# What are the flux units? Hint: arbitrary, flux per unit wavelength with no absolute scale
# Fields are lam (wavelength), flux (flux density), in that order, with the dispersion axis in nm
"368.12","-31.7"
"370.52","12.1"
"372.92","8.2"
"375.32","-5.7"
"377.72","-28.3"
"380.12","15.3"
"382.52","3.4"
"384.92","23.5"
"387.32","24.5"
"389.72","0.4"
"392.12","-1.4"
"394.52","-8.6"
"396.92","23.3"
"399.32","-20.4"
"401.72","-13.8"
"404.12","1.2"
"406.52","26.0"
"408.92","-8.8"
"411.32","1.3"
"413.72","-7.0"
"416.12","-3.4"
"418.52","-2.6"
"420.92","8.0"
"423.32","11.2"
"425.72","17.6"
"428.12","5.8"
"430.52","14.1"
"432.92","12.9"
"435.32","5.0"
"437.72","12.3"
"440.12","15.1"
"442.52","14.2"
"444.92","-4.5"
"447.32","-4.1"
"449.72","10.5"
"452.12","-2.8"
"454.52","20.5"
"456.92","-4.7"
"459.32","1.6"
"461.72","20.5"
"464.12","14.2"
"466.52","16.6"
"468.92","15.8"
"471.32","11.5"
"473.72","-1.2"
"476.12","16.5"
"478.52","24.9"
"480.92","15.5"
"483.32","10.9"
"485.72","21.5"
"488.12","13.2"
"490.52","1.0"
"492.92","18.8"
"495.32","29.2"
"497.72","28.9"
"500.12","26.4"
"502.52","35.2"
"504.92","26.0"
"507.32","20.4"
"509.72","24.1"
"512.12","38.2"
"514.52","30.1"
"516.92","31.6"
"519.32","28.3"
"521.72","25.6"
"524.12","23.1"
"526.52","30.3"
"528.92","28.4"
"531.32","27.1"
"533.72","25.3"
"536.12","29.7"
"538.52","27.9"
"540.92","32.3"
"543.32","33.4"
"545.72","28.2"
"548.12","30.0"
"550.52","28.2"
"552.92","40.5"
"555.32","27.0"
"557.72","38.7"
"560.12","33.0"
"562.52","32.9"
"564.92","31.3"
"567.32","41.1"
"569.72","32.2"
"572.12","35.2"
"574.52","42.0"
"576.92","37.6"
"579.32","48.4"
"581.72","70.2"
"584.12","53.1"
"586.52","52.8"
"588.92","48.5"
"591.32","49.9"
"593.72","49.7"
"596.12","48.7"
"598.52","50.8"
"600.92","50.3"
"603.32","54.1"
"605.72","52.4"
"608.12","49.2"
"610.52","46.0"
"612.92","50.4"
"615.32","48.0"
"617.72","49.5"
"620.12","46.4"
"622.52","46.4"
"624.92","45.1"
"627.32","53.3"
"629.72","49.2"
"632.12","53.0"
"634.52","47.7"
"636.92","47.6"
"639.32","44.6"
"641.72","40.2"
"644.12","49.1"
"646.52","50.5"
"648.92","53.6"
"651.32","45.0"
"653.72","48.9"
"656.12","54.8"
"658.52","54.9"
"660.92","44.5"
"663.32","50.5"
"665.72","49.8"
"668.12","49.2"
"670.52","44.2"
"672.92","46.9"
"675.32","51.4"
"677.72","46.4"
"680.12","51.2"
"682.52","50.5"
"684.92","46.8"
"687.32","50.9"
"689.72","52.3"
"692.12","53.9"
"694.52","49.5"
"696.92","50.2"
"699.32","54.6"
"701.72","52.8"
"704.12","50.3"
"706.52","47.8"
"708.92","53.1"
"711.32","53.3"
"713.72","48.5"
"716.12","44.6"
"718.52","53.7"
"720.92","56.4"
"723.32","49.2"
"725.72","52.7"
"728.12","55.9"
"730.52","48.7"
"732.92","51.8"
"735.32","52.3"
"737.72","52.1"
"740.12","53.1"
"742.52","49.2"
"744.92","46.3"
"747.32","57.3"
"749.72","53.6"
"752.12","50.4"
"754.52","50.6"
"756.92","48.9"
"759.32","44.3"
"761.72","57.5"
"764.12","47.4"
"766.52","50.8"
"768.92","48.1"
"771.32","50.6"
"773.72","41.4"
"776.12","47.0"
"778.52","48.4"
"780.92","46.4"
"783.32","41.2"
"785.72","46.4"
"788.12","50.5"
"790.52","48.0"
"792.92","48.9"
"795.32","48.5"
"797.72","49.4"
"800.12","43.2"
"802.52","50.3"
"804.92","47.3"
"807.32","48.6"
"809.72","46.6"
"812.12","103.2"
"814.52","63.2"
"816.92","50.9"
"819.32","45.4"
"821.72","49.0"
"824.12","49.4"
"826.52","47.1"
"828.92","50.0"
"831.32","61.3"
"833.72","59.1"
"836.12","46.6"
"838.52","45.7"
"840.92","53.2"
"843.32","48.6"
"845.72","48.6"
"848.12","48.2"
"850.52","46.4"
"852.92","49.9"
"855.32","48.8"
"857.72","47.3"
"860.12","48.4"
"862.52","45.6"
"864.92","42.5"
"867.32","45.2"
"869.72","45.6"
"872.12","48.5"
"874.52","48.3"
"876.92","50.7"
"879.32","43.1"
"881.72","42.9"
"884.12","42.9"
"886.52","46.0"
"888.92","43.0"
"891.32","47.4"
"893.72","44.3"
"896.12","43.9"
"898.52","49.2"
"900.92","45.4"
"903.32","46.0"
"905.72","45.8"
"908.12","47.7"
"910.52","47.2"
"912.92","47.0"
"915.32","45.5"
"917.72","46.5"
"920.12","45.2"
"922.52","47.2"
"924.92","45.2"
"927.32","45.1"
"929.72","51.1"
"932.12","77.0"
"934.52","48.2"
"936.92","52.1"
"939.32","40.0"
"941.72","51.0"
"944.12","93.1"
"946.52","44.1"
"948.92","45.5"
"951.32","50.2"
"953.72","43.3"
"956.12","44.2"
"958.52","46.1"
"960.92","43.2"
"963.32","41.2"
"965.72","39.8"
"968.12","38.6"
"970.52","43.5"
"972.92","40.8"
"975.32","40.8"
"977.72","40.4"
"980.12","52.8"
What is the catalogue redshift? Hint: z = 0.24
